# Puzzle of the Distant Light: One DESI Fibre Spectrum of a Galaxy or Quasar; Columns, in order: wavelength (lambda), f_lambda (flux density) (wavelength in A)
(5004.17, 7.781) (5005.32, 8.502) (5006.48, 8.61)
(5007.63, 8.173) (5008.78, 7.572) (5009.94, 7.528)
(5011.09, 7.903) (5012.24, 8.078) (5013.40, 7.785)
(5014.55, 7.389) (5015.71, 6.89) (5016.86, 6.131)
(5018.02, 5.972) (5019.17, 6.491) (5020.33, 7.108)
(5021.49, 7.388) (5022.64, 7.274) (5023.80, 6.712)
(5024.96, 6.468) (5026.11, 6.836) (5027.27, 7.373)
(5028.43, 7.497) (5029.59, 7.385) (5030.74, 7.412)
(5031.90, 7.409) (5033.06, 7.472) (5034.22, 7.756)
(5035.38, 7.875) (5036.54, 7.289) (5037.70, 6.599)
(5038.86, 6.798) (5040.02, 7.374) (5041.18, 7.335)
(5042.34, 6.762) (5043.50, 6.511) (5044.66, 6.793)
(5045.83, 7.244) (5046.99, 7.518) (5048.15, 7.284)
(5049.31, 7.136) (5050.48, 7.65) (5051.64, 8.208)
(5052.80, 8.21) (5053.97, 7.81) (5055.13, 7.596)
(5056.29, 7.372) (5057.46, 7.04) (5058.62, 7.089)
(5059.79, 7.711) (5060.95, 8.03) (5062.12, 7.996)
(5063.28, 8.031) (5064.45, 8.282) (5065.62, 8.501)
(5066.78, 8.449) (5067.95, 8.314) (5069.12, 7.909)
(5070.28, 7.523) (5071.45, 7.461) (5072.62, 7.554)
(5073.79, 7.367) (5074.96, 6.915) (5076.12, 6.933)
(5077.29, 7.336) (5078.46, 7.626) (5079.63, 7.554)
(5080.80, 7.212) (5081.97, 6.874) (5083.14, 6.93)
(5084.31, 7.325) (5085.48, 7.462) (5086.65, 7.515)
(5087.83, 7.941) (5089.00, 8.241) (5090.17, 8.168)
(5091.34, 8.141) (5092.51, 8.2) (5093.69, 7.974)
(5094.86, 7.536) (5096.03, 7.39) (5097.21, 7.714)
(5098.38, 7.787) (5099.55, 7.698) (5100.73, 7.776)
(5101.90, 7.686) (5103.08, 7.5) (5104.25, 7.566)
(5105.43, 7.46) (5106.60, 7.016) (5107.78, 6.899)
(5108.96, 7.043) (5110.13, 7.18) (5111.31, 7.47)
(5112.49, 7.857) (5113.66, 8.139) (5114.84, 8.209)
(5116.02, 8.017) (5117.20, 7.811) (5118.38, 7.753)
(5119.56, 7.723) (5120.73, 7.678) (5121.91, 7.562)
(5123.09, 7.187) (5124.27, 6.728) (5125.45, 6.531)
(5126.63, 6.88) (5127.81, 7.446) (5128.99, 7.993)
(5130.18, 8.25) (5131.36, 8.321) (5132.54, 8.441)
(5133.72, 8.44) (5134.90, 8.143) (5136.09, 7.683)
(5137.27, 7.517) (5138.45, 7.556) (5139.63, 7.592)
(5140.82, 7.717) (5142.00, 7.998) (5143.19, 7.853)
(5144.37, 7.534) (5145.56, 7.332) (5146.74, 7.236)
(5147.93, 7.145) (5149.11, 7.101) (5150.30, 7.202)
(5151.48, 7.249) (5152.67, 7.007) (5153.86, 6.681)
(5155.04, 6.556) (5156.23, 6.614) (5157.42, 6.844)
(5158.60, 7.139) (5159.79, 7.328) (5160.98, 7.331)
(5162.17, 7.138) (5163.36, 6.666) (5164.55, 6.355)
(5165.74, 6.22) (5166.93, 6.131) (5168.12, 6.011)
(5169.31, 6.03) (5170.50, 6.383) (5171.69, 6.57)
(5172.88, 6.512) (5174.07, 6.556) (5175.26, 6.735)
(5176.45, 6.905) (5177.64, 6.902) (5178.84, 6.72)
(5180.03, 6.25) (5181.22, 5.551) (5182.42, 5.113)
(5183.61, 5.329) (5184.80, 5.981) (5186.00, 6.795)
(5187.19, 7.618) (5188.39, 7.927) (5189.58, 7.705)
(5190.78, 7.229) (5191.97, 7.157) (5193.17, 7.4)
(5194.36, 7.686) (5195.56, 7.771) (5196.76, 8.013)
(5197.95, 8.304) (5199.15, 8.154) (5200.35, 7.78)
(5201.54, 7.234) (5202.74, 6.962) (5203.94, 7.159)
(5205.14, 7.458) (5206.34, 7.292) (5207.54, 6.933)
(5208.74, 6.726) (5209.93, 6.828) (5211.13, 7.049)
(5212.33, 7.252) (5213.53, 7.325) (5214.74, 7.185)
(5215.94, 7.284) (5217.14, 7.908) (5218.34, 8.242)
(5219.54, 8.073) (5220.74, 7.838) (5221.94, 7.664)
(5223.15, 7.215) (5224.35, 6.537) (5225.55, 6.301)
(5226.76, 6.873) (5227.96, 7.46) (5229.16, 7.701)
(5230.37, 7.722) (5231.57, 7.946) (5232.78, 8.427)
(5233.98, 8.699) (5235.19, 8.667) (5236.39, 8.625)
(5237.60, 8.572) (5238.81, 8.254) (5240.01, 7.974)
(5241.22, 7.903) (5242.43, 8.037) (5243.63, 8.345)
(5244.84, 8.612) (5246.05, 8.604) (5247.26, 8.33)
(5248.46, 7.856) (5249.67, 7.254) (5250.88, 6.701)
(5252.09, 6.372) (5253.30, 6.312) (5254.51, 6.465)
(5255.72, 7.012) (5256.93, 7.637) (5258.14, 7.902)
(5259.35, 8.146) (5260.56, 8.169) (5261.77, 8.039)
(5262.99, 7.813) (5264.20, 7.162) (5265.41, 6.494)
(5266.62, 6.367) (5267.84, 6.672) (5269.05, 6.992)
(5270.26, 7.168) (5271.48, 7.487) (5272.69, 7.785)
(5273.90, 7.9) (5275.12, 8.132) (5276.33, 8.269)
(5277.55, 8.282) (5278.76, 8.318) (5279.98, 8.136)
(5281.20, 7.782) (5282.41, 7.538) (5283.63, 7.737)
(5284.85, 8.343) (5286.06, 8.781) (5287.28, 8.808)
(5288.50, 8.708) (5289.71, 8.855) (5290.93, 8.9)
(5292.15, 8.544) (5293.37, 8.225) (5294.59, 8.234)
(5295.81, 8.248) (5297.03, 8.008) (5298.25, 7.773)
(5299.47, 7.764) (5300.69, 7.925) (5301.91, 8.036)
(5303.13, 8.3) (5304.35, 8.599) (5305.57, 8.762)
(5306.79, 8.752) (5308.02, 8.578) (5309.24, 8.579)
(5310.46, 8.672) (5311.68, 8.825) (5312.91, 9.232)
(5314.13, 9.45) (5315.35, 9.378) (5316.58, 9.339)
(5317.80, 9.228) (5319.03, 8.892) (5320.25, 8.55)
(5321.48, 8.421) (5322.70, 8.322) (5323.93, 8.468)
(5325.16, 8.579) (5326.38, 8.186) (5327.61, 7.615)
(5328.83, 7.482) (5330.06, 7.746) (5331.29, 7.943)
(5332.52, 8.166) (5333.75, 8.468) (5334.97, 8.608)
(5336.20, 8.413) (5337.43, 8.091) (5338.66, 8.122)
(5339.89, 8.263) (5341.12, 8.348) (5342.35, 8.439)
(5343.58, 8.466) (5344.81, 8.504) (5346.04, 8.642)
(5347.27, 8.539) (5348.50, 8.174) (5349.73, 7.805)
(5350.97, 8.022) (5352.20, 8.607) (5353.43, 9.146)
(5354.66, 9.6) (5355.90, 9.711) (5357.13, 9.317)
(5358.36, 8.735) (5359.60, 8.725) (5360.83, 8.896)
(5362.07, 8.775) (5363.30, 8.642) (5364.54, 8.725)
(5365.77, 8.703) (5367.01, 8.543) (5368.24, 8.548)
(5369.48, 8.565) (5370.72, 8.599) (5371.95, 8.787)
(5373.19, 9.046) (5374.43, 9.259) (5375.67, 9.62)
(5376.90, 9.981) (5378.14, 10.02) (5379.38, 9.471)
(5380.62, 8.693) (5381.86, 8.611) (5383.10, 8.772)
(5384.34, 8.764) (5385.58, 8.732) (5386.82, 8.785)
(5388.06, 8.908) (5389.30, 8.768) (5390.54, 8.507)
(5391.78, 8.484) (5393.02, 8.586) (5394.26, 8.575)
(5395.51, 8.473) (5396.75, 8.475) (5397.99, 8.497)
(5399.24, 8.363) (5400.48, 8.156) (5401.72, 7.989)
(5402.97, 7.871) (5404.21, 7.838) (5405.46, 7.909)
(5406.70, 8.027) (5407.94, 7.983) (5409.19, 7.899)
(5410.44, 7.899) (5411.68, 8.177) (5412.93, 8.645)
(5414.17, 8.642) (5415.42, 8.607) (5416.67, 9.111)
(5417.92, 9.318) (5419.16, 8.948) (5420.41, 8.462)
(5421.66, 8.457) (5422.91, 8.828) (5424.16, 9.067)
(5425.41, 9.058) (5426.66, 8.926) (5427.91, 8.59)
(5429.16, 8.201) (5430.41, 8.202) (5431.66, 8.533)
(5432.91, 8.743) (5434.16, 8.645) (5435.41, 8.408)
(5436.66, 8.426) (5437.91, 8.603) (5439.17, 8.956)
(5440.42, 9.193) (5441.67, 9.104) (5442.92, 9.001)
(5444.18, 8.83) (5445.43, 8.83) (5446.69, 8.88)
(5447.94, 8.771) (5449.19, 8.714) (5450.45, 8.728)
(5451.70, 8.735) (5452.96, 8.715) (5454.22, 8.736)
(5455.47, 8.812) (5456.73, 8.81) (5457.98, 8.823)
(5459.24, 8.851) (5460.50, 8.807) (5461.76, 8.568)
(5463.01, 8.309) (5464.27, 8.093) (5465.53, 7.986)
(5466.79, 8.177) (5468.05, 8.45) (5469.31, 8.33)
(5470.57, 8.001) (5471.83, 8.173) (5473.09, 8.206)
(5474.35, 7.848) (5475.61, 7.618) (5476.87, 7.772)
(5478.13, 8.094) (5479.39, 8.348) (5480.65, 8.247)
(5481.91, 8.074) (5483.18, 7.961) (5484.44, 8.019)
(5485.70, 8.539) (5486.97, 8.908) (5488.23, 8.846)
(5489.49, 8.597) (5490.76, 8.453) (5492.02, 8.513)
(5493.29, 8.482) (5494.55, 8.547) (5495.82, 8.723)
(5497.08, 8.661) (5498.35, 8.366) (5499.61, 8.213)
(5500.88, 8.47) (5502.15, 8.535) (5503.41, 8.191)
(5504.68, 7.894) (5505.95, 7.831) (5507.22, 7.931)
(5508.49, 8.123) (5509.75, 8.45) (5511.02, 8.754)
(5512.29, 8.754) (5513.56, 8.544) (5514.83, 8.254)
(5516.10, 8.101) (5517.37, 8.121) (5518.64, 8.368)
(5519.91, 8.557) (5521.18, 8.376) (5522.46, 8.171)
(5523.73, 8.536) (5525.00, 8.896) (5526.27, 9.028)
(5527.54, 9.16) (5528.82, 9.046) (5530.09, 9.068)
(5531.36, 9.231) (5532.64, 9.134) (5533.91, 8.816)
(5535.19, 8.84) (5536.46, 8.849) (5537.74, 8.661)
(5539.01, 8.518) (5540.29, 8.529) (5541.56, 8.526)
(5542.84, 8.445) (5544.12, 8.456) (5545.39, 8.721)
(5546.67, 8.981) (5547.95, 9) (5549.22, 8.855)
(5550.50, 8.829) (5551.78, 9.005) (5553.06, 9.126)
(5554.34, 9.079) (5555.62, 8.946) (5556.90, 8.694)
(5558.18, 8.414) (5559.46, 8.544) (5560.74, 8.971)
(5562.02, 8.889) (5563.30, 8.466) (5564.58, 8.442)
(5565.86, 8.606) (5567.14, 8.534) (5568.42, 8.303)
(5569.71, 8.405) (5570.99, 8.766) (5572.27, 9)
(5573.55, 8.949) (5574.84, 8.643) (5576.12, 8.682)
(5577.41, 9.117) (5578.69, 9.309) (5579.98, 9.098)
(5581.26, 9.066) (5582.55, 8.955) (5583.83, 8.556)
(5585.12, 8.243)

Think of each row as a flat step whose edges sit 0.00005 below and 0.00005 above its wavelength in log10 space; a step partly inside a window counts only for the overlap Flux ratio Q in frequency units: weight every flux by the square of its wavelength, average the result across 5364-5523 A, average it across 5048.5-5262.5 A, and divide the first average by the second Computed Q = 1.28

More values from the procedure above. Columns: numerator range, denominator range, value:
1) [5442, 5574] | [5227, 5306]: 1.18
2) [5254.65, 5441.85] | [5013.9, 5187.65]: 1.27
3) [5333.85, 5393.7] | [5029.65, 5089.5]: 1.31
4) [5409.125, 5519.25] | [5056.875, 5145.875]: 1.27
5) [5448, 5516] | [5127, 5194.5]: 1.34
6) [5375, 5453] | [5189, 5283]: 1.22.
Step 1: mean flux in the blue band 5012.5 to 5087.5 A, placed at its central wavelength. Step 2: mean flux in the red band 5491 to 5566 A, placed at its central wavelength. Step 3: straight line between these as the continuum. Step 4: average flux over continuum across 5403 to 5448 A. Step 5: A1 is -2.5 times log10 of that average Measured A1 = -0.03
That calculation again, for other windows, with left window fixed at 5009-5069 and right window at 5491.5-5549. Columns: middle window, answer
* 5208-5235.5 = 0.05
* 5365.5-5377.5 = -0.10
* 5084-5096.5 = -0.04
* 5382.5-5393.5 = -0.06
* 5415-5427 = -0.07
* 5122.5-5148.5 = 0.00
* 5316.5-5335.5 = -0.03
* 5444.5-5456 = -0.05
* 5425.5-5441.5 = -0.04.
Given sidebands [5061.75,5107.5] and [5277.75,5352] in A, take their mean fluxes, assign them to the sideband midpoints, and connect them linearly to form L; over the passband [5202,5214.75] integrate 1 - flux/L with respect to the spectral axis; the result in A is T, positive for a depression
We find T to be 1.5 A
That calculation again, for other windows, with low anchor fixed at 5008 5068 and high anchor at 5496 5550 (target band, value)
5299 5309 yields -0.4 A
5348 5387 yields -3.3 A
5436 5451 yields -0.8 A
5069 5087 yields 0.4 A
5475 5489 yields 0.4 A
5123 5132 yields 0.2 A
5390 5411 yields 0.2 A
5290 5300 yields -0.3 A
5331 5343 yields -0.3 A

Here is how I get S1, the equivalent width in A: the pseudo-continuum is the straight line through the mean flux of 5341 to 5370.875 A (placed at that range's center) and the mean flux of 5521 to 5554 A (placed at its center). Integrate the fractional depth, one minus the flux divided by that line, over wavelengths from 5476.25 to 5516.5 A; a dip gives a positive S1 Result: 2.0 A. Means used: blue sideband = 8.68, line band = 8.35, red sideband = 8.81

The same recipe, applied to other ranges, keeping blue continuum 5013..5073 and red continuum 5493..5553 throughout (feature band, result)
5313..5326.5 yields -1.3 A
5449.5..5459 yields -0.4 A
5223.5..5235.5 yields 0.4 A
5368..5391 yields -2.1 A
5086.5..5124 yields -0.7 A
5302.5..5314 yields -1.0 A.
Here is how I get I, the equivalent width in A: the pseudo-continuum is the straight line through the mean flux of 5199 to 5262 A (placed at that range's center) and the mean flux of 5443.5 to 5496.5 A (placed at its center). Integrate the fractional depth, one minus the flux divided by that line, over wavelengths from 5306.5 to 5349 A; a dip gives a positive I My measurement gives -3.0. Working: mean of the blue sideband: 7.6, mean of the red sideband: 8.45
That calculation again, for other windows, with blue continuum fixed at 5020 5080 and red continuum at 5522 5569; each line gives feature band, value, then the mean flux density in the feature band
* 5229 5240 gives -0.5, 8.3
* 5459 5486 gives 1.2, 8.19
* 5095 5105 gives -0.1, 7.63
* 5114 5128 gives 0.3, 7.47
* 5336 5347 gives -0.2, 8.37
